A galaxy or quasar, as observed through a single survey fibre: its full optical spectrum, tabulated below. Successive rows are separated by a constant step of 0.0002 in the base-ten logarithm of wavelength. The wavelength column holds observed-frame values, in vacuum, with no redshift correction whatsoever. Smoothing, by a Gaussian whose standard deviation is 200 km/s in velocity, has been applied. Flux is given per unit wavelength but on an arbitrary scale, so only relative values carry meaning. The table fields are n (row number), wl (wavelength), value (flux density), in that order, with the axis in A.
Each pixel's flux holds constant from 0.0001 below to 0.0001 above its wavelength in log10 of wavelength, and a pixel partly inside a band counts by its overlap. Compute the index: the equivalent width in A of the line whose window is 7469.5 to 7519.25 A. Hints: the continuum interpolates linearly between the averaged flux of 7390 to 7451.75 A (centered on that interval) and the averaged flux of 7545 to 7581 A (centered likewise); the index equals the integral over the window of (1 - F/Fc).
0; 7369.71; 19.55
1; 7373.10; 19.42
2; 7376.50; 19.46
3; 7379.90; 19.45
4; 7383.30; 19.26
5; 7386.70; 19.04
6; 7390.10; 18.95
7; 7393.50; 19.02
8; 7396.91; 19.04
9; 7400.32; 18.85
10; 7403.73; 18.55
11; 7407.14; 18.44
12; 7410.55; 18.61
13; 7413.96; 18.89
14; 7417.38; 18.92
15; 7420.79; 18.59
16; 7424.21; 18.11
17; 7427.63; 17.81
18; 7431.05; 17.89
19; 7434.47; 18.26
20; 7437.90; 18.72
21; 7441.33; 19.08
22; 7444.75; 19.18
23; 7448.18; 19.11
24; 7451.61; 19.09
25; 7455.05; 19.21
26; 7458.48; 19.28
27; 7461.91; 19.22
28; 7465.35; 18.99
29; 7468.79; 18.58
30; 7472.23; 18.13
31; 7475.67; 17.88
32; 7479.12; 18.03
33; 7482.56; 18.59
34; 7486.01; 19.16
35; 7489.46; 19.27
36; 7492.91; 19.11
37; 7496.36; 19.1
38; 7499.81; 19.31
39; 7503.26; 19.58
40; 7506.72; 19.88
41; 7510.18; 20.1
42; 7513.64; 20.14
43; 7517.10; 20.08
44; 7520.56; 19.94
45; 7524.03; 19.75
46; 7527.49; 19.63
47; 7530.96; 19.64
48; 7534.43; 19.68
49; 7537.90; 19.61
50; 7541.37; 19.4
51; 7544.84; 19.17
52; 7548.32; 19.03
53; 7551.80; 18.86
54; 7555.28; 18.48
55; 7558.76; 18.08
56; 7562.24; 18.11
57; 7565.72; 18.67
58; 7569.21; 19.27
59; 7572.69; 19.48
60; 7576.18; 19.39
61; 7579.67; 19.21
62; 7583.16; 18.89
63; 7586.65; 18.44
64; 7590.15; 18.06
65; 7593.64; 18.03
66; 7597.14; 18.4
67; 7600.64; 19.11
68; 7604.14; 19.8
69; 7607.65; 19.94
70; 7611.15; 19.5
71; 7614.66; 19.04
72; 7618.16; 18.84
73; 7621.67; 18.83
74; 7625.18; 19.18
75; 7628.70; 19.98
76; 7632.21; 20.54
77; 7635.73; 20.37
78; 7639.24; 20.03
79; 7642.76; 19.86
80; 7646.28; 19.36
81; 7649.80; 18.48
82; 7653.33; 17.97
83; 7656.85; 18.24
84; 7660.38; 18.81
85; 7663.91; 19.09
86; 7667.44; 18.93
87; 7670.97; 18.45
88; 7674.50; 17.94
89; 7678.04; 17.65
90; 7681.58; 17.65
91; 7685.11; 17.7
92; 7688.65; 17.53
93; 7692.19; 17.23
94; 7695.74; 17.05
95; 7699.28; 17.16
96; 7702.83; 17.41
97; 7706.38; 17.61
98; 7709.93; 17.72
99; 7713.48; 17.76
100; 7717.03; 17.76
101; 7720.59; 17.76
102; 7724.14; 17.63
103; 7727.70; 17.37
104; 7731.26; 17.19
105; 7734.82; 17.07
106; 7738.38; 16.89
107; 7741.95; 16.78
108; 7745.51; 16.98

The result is -1.0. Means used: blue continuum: 18.7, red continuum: 18.9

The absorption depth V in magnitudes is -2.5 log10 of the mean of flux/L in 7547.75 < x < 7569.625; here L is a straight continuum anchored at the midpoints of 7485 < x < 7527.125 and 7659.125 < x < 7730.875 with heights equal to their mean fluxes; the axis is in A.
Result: 0.03 mag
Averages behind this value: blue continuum 19.6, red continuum 17.8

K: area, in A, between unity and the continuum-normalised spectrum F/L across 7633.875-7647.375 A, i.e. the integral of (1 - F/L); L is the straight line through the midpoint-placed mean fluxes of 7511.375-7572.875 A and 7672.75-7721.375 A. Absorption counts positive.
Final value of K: -1.3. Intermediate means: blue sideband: 19.3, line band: 19.9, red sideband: 17.6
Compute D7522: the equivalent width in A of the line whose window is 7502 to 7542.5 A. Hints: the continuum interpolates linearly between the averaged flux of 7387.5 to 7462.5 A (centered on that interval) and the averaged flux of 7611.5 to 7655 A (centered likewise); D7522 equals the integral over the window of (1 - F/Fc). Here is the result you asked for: -1.6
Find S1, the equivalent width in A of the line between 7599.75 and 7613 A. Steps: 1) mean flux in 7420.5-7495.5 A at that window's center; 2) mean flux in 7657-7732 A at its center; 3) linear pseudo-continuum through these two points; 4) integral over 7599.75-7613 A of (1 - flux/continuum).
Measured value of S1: -1.1 A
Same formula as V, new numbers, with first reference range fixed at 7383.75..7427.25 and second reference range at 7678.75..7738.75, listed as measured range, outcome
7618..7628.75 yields -0.08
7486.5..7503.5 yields -0.05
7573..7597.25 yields -0.04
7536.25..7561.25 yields -0.05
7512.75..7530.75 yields -0.09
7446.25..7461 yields -0.04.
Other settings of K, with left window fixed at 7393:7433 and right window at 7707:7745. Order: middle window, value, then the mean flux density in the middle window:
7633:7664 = -2.6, 19.2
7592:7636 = -3.8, 19.3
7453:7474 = -0.6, 18.9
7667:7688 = -0.5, 18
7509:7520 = -1.2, 20.1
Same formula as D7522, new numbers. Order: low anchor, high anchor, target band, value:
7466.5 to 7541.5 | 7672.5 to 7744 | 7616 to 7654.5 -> -2.80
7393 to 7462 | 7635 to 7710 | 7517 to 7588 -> -2.55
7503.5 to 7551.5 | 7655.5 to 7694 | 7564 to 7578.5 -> 0.00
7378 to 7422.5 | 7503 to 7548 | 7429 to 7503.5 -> 1.91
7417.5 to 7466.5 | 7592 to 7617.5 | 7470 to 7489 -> 0.42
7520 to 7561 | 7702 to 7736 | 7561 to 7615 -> -0.53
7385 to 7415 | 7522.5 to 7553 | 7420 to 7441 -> 0.76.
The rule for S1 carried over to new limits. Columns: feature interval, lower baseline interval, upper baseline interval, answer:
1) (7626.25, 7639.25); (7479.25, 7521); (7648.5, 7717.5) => -1.33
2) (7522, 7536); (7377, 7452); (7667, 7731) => -1.04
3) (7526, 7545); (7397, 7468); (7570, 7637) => -0.53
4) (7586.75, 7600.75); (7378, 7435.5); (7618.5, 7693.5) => 0.32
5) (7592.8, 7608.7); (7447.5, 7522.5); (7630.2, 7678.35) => 0.00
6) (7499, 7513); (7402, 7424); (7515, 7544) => -0.20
